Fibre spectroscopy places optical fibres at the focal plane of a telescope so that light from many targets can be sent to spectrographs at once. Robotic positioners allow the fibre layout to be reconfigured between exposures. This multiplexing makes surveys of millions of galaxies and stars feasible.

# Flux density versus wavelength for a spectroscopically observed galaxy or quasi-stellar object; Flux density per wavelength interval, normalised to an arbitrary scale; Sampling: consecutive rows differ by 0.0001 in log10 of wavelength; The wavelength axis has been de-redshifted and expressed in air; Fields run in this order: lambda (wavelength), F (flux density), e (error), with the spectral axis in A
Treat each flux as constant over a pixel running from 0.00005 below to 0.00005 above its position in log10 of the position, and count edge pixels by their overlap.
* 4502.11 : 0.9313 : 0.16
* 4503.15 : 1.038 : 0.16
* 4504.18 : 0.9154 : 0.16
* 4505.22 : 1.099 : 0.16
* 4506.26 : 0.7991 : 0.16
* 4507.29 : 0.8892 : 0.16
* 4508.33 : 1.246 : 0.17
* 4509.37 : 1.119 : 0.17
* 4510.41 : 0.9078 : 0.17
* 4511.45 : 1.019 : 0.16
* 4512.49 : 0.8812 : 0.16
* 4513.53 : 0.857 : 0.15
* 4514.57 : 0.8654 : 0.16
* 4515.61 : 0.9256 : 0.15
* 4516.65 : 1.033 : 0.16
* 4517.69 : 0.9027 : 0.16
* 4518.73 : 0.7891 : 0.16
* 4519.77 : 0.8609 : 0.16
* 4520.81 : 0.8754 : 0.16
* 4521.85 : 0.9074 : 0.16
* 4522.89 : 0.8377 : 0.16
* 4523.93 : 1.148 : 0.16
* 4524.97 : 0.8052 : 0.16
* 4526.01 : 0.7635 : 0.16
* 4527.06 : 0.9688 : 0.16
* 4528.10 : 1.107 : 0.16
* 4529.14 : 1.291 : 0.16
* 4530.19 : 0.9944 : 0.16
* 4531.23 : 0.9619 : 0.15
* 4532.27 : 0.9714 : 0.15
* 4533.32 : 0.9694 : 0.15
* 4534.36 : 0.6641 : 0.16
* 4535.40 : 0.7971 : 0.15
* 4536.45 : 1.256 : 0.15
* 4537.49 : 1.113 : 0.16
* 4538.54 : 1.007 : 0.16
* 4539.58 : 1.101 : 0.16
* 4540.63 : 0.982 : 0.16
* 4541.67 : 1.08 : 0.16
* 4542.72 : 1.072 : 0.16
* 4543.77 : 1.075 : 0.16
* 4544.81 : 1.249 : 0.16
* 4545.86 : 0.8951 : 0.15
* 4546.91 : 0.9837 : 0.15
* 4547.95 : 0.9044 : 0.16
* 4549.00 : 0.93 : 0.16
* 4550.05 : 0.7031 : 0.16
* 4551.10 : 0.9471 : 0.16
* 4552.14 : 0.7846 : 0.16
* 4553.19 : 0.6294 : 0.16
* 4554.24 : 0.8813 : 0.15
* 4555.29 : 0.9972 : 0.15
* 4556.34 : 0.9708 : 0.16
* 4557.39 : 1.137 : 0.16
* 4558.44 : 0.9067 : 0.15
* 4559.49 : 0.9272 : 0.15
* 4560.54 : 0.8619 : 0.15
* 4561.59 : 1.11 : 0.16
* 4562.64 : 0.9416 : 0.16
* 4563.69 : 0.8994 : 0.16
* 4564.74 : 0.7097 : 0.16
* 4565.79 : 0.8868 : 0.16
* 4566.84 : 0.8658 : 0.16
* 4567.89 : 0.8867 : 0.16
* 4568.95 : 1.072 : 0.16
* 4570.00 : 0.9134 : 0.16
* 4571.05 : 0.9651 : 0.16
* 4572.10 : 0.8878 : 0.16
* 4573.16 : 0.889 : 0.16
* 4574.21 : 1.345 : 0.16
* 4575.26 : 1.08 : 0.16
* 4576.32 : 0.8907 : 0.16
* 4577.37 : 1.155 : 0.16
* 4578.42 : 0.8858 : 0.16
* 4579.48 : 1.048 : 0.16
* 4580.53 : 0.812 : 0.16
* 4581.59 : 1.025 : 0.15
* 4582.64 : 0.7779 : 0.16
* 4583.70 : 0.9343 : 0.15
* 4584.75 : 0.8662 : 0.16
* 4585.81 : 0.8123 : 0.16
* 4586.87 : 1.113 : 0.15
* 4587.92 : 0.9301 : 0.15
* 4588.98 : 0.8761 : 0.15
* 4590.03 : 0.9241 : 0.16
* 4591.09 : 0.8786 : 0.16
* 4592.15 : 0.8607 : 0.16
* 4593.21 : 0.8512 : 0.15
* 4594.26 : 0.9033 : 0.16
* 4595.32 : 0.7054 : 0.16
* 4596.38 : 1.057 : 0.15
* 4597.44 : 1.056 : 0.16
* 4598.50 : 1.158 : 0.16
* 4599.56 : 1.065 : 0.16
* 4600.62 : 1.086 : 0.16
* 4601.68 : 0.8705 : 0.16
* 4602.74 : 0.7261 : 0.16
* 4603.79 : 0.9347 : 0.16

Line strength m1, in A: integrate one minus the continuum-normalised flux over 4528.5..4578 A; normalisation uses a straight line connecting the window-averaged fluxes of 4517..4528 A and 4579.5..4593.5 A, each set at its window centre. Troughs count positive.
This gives -3.8 A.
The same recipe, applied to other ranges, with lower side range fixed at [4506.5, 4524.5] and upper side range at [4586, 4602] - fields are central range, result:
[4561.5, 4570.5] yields 0.4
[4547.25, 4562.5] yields 0.6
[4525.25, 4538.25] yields -0.6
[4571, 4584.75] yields -0.3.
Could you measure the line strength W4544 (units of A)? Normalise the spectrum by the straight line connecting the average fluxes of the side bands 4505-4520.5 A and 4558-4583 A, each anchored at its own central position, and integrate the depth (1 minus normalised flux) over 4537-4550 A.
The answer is -1.0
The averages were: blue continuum 0.942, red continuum 0.949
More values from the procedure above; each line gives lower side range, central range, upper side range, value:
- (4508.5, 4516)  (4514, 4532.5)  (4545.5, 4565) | -0.1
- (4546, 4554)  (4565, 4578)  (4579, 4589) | -1.3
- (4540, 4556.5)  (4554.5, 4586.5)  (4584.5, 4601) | -0.2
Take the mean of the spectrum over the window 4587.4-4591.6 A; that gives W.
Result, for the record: 0.902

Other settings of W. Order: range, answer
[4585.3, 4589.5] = 0.933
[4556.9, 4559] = 1.02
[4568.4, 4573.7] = 0.946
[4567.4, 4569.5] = 0.977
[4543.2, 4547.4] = 1.05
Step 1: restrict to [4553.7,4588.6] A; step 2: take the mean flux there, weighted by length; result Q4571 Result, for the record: 0.95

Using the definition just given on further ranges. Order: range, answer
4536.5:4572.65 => 0.953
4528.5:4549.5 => 1.02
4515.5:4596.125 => 0.944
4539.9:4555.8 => 0.943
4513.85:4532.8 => 0.944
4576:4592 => 0.928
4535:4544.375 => 1.06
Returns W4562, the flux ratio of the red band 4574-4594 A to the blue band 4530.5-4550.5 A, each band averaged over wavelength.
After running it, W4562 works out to 0.96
